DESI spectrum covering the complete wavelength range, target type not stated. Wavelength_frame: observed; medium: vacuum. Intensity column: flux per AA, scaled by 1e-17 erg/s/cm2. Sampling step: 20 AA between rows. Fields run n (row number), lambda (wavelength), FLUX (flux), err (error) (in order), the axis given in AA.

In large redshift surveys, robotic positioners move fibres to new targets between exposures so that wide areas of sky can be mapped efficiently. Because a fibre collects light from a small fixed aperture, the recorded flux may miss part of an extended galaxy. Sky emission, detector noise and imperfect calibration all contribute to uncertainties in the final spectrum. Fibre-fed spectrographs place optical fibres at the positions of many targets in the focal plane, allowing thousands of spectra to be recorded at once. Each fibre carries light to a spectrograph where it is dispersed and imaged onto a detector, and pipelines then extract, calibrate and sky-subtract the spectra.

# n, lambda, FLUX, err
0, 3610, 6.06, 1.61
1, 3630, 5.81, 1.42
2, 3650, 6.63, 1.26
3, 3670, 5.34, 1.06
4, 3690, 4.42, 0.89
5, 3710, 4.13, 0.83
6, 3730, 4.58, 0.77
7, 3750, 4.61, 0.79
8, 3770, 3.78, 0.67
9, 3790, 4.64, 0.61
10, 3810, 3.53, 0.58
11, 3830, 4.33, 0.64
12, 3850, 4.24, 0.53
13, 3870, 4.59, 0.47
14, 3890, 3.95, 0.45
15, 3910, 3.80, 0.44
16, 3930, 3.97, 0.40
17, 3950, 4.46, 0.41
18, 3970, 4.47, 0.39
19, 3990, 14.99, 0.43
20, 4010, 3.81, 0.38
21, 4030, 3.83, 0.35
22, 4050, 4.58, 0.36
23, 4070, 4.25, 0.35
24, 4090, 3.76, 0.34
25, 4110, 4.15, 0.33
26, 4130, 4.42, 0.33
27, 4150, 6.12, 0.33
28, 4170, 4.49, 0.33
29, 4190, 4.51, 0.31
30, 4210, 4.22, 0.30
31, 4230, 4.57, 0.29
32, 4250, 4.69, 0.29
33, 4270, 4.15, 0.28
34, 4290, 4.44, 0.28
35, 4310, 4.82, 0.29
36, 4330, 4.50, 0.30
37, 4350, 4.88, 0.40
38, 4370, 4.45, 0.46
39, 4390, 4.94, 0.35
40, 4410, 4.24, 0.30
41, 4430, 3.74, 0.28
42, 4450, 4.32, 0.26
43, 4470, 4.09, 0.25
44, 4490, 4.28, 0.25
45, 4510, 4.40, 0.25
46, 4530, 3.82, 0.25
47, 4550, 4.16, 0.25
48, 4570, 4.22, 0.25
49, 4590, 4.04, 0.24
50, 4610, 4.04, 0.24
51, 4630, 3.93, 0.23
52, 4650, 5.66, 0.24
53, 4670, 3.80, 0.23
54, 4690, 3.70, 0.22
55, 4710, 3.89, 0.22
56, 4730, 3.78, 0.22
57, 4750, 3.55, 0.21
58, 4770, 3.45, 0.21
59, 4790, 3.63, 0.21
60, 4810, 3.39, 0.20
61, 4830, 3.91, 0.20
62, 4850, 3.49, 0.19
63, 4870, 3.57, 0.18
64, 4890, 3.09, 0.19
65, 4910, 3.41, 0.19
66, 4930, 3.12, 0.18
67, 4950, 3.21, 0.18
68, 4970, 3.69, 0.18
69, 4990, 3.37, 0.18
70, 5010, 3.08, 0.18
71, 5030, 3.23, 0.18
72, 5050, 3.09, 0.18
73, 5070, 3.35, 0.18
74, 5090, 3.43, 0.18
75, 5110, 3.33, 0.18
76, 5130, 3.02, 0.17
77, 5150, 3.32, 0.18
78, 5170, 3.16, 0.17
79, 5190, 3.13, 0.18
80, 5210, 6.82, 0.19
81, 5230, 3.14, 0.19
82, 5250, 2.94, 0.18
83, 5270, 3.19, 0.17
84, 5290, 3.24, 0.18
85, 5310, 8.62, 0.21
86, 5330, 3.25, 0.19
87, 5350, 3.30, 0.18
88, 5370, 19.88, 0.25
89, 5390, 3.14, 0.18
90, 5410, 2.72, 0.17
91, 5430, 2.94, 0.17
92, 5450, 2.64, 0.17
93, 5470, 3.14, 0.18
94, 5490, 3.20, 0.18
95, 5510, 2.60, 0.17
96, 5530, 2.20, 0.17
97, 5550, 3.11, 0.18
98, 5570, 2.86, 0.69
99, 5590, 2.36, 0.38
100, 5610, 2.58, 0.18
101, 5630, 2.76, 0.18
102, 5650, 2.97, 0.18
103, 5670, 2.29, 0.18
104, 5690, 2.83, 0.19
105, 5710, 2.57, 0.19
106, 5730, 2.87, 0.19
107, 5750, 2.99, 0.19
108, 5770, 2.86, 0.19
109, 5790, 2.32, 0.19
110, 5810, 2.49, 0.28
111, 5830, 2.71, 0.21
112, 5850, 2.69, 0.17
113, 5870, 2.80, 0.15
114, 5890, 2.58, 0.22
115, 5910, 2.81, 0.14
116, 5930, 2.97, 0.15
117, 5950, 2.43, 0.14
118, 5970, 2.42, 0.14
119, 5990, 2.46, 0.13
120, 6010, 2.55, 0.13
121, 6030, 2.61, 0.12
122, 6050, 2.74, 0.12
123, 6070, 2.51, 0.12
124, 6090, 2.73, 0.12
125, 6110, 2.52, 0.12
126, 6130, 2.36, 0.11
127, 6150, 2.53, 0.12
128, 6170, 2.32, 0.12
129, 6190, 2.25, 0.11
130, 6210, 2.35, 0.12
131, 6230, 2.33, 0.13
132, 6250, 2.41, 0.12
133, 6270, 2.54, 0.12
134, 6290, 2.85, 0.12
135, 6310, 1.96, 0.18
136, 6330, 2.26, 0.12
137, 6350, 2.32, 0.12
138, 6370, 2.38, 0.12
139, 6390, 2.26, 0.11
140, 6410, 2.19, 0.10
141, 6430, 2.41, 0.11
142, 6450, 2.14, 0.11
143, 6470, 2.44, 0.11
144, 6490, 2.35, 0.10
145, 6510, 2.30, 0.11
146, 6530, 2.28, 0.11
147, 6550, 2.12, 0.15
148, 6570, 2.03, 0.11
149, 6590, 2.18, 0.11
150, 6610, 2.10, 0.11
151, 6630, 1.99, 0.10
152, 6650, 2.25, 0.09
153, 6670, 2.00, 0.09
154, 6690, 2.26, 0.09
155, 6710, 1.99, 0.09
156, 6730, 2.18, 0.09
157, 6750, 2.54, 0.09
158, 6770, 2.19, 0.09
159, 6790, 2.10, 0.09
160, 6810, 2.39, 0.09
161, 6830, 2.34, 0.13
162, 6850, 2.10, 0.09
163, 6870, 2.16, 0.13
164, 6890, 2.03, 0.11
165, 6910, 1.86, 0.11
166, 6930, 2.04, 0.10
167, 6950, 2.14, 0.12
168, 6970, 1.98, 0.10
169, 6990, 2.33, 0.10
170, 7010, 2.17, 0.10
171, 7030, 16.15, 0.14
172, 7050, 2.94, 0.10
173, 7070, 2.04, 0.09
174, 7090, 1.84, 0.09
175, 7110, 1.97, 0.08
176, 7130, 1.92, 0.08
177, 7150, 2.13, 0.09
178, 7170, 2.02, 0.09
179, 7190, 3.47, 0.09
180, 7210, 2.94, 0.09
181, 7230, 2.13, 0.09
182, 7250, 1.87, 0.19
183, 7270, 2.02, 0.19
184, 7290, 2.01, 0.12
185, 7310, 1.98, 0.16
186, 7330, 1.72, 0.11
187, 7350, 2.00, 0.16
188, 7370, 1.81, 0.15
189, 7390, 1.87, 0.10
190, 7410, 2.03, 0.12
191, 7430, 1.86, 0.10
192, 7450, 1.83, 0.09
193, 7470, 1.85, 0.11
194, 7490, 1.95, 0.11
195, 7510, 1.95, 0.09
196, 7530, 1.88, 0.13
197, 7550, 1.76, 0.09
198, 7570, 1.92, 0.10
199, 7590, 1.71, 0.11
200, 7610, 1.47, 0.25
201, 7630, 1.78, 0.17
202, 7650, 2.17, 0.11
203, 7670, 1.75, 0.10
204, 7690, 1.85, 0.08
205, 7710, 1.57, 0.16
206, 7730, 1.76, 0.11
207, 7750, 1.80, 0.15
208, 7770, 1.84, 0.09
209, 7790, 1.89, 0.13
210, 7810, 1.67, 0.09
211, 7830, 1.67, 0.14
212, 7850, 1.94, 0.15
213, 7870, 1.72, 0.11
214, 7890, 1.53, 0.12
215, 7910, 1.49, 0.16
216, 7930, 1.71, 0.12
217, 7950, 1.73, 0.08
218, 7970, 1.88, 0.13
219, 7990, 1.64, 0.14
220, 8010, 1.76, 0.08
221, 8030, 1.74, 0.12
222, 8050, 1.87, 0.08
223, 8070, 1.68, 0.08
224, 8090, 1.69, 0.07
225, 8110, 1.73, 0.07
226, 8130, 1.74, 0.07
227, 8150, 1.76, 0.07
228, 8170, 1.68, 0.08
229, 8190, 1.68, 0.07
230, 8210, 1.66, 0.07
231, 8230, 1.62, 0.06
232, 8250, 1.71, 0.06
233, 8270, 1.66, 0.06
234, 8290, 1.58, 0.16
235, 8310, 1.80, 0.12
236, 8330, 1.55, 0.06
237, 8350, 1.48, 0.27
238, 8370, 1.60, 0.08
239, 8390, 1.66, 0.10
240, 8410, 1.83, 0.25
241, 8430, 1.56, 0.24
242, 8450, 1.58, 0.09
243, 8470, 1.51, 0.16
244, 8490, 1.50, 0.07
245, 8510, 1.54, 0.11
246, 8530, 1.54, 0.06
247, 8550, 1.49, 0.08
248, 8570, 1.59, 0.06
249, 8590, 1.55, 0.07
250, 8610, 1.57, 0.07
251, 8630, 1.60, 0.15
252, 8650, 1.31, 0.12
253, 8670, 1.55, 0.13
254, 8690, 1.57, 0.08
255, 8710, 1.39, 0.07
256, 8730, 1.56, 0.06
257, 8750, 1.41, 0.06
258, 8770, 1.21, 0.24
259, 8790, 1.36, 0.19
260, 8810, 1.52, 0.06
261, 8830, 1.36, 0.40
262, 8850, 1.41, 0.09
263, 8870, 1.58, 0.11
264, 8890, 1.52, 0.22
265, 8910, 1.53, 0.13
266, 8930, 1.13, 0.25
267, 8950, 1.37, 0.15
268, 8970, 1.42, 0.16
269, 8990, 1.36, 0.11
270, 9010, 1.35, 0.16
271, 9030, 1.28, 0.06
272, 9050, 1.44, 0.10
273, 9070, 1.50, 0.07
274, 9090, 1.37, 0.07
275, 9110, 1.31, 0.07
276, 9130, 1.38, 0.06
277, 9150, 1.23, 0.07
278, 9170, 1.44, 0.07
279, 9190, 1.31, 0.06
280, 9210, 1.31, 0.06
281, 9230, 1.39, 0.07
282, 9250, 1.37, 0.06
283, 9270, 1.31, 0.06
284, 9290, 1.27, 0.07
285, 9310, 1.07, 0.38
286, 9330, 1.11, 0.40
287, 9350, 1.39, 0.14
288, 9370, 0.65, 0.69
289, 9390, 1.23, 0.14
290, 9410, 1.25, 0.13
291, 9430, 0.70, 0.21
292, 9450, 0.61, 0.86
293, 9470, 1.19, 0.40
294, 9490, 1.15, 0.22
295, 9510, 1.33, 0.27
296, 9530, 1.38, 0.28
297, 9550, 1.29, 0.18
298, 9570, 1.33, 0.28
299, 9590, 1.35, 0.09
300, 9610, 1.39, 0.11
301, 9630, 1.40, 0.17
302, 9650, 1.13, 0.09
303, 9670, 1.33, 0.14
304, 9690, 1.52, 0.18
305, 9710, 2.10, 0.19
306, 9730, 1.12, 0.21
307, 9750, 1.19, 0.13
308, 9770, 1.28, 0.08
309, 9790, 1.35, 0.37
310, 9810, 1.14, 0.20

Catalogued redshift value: 0.07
